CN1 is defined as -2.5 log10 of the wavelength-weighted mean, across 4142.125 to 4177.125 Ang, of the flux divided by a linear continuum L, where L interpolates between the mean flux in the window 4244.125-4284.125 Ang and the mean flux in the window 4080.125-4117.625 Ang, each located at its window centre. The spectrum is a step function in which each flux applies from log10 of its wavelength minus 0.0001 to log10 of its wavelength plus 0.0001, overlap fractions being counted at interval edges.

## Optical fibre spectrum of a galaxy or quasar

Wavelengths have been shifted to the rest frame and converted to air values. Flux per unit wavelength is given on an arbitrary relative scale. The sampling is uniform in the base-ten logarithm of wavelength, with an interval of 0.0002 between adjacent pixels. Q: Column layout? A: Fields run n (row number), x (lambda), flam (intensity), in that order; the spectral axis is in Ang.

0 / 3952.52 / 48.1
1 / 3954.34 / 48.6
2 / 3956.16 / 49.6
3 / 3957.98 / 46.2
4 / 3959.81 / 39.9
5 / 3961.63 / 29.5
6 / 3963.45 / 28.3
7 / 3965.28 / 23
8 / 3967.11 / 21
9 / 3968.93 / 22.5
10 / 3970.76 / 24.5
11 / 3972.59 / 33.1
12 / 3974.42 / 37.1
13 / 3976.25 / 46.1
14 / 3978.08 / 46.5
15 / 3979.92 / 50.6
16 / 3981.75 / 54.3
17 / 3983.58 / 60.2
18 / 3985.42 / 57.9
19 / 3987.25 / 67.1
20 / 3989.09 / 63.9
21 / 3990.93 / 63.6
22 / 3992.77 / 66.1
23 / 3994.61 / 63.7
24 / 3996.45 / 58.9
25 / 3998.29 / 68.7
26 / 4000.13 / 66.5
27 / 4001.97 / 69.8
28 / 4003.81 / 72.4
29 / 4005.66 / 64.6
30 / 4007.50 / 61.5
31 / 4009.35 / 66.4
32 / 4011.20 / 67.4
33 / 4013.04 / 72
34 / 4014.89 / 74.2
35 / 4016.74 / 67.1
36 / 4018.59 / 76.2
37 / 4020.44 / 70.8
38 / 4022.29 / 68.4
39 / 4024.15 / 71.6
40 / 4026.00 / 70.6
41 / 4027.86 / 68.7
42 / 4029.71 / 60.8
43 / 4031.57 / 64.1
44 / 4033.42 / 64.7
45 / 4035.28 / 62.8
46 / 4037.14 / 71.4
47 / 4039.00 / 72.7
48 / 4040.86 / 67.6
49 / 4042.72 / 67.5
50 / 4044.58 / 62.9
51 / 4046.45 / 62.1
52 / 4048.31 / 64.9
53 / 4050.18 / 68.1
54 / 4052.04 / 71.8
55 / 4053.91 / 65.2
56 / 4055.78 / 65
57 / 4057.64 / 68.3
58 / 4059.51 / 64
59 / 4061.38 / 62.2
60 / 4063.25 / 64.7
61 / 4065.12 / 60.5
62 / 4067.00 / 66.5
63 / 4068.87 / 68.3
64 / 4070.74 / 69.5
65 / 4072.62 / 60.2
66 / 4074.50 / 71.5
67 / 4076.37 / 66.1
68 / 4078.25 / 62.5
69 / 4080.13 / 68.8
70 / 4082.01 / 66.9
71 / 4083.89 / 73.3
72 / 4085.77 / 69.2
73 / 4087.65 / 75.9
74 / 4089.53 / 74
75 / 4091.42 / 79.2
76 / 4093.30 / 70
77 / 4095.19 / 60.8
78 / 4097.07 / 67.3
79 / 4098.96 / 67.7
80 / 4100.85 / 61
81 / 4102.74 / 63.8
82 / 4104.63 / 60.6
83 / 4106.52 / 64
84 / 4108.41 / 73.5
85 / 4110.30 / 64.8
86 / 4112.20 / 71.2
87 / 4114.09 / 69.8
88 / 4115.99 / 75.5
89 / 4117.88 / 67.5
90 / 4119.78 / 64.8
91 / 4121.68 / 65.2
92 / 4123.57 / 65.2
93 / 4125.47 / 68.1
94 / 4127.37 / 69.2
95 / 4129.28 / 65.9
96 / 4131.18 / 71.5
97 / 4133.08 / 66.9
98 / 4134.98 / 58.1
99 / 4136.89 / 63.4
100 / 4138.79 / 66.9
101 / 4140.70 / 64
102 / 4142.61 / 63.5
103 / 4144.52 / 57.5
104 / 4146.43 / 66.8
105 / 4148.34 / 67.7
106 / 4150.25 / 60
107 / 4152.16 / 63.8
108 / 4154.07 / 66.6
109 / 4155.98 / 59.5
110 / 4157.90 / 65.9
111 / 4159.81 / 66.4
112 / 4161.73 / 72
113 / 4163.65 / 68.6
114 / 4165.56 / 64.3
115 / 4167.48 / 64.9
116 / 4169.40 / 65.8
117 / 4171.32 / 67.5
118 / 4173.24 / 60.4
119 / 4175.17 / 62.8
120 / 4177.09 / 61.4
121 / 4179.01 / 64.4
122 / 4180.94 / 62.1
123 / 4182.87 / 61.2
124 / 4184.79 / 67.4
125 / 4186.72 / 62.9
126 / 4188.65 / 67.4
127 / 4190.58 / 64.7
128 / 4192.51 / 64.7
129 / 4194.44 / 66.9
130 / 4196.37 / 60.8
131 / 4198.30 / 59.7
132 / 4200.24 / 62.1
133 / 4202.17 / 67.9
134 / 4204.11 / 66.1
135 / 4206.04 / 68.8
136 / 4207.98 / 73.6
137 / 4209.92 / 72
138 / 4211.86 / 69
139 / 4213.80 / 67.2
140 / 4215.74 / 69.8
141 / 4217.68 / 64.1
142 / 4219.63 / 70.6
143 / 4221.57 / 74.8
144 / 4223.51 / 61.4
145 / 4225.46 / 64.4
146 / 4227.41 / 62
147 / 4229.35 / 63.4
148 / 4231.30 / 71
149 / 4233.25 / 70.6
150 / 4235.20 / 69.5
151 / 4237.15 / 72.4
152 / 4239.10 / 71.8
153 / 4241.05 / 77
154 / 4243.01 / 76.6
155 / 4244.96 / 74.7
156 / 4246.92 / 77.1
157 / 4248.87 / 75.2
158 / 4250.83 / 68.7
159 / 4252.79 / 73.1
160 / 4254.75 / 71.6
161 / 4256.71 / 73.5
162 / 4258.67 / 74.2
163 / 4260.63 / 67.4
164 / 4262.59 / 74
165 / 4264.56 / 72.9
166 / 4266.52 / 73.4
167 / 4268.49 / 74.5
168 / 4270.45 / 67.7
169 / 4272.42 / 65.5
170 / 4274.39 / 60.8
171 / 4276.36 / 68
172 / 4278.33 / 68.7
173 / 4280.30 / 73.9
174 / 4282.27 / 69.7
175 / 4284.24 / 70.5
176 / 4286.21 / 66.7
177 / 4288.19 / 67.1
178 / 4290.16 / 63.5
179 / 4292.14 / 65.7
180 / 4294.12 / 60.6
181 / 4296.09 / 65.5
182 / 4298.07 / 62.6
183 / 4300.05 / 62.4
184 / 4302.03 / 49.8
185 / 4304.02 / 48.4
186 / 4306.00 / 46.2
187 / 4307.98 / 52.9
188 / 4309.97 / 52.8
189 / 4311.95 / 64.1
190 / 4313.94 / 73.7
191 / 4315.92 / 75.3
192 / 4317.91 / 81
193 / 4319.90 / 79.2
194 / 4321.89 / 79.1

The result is 0.083 mag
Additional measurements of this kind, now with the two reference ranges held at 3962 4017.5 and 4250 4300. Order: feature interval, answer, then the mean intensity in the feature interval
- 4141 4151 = -0.02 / 63.2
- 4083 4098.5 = -0.19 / 71.1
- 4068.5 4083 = -0.14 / 66.7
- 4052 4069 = -0.13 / 65.2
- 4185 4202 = 0.01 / 64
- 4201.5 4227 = -0.04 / 68.3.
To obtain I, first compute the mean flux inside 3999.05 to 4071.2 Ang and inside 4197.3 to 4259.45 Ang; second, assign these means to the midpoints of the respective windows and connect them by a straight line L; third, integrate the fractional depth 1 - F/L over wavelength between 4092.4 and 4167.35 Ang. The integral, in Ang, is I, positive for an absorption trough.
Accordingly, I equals 2.9 Ang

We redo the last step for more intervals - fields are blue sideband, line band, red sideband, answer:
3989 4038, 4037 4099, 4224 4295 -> 0.37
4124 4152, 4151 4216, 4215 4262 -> 1.95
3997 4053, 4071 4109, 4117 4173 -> -0.72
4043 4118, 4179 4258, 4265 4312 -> -4.55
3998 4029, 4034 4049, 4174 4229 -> 0.48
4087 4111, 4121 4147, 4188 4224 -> 0.94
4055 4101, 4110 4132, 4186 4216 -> -0.39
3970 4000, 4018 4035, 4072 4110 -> -2.41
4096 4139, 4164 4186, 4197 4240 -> 1.08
